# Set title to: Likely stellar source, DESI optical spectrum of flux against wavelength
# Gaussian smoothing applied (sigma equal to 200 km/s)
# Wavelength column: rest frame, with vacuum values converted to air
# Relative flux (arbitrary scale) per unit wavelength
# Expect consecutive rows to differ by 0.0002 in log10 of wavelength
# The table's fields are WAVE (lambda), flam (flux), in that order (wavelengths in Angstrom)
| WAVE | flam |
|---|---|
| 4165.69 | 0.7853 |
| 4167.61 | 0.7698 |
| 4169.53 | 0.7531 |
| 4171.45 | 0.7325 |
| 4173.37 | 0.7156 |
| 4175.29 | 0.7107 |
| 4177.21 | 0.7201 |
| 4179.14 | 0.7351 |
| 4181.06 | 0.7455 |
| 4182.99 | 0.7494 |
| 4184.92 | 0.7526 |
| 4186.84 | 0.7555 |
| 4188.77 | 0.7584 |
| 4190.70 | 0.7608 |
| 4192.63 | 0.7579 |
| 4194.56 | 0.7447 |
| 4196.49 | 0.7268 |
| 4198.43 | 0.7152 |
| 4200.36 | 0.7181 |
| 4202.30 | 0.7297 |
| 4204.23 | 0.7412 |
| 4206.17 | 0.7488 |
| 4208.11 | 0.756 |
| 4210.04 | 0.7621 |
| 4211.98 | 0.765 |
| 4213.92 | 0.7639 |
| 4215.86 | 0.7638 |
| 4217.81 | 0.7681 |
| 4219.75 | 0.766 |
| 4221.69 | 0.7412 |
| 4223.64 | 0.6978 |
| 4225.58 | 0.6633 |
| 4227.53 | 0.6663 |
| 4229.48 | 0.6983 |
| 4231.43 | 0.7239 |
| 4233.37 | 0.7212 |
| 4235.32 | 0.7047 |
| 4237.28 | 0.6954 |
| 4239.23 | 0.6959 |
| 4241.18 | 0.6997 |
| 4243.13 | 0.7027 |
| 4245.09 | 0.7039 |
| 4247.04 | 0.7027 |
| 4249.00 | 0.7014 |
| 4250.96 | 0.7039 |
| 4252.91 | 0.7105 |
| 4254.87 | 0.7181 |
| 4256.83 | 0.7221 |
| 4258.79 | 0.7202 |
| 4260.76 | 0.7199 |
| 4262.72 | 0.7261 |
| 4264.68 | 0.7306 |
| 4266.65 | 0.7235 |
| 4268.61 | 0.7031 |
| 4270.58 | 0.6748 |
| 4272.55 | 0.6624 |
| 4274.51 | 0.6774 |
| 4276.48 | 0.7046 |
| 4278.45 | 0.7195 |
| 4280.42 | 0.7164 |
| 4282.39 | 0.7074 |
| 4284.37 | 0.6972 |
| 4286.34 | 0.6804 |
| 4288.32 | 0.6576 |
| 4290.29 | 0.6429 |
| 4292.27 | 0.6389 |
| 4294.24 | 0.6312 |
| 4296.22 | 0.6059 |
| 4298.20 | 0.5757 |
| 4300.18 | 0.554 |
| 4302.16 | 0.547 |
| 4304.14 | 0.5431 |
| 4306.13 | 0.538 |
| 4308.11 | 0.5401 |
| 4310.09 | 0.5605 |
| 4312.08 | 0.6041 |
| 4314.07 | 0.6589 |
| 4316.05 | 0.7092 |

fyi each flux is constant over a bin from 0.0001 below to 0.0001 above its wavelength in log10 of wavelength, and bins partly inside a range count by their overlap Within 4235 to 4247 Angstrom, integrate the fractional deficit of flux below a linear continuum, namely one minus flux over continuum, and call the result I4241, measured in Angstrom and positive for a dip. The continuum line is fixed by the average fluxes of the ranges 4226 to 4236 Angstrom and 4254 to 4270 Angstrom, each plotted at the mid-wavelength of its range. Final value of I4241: 0.1 Angstrom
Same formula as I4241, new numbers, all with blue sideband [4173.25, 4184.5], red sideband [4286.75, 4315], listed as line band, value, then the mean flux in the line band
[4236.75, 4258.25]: -1.7 Angstrom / 0.706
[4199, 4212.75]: -0.9 Angstrom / 0.745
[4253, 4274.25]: -2.4 Angstrom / 0.709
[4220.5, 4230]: -0.2 Angstrom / 0.695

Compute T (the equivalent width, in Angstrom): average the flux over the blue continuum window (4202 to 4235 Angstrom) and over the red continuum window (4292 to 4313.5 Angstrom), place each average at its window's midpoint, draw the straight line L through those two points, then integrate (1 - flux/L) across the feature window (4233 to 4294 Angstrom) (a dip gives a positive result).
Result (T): -4.73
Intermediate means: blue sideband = 0.734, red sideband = 0.576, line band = 0.698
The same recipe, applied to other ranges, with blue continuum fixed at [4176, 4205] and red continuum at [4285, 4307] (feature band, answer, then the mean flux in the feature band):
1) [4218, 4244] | -0.8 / 0.708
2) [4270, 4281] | -1.1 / 0.693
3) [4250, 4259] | -0.8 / 0.715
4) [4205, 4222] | -1.2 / 0.76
